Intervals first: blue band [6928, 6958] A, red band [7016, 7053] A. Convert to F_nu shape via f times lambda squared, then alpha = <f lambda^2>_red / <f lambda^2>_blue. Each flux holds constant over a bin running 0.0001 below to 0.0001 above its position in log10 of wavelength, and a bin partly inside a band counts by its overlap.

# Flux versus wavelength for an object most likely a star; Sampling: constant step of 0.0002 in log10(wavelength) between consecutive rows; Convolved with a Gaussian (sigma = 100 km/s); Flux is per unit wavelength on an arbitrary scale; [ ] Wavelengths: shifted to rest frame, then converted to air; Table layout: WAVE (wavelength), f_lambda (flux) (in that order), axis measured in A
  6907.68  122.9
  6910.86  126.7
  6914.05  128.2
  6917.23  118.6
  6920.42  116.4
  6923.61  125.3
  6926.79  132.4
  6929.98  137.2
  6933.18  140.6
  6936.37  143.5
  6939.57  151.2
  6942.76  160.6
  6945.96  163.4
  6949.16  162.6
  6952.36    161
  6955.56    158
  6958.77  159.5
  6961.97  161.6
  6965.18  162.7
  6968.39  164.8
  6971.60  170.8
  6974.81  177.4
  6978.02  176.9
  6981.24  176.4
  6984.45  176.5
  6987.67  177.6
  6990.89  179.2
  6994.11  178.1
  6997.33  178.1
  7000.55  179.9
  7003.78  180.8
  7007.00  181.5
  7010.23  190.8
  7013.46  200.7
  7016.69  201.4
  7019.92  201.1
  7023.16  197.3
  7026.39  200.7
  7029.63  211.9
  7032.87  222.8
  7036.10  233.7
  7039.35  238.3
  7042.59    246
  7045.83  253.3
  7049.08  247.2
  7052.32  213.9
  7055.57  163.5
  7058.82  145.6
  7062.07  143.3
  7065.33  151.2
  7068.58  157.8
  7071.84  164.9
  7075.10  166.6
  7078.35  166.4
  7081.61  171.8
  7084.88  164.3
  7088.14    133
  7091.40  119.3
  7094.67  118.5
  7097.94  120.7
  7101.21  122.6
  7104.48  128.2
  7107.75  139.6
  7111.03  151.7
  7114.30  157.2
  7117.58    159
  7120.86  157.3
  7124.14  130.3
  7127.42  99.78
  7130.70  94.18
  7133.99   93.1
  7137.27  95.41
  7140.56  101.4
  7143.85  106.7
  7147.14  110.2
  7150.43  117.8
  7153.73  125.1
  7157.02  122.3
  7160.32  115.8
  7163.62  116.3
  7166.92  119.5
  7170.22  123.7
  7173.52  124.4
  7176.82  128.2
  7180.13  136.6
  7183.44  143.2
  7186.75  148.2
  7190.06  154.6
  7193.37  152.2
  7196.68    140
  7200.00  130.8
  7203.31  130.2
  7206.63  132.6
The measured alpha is 1.50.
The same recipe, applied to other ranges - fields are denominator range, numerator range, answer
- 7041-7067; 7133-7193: 0.65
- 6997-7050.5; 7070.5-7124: 0.71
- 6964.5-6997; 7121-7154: 0.65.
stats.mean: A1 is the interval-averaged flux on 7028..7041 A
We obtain 227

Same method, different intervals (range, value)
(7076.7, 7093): 151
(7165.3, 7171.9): 122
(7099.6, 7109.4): 130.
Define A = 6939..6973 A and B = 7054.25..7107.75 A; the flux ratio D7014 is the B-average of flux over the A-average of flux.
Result 0.90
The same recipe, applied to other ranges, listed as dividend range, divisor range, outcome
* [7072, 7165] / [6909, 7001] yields 0.83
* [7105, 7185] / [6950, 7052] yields 0.64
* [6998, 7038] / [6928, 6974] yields 1.27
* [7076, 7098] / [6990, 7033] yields 0.75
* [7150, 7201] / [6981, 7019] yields 0.71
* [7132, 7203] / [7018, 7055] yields 0.56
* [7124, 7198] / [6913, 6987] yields 0.79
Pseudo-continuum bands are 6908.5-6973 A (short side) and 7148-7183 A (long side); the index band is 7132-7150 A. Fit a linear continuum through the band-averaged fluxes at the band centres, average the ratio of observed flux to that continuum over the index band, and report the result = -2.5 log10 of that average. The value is 0.22 mag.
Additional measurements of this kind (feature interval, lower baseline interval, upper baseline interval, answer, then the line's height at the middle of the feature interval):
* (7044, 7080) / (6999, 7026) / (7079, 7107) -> -0.14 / 158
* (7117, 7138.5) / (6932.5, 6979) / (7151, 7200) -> 0.18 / 138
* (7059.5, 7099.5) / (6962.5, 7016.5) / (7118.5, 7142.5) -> -0.09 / 136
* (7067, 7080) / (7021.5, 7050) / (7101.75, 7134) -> 0.12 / 184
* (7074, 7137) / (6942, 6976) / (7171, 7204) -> 0.10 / 148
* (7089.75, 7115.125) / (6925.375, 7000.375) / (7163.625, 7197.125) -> 0.11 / 146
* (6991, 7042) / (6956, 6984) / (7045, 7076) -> -0.15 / 174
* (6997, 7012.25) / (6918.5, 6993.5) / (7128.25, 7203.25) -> -0.22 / 150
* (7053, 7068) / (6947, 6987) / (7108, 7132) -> -0.05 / 149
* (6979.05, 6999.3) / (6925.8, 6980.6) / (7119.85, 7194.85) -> -0.17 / 152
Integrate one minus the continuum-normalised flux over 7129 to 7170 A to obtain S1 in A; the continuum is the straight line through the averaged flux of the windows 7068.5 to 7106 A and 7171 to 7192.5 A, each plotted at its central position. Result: 8.9 A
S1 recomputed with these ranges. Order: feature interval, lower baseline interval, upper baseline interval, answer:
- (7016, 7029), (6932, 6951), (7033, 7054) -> 1.1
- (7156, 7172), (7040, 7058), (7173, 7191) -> 3.3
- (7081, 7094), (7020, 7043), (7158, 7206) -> 3.1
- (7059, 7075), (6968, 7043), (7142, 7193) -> 1.2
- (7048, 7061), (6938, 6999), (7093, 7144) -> -4.1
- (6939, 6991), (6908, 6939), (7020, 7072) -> -4.4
